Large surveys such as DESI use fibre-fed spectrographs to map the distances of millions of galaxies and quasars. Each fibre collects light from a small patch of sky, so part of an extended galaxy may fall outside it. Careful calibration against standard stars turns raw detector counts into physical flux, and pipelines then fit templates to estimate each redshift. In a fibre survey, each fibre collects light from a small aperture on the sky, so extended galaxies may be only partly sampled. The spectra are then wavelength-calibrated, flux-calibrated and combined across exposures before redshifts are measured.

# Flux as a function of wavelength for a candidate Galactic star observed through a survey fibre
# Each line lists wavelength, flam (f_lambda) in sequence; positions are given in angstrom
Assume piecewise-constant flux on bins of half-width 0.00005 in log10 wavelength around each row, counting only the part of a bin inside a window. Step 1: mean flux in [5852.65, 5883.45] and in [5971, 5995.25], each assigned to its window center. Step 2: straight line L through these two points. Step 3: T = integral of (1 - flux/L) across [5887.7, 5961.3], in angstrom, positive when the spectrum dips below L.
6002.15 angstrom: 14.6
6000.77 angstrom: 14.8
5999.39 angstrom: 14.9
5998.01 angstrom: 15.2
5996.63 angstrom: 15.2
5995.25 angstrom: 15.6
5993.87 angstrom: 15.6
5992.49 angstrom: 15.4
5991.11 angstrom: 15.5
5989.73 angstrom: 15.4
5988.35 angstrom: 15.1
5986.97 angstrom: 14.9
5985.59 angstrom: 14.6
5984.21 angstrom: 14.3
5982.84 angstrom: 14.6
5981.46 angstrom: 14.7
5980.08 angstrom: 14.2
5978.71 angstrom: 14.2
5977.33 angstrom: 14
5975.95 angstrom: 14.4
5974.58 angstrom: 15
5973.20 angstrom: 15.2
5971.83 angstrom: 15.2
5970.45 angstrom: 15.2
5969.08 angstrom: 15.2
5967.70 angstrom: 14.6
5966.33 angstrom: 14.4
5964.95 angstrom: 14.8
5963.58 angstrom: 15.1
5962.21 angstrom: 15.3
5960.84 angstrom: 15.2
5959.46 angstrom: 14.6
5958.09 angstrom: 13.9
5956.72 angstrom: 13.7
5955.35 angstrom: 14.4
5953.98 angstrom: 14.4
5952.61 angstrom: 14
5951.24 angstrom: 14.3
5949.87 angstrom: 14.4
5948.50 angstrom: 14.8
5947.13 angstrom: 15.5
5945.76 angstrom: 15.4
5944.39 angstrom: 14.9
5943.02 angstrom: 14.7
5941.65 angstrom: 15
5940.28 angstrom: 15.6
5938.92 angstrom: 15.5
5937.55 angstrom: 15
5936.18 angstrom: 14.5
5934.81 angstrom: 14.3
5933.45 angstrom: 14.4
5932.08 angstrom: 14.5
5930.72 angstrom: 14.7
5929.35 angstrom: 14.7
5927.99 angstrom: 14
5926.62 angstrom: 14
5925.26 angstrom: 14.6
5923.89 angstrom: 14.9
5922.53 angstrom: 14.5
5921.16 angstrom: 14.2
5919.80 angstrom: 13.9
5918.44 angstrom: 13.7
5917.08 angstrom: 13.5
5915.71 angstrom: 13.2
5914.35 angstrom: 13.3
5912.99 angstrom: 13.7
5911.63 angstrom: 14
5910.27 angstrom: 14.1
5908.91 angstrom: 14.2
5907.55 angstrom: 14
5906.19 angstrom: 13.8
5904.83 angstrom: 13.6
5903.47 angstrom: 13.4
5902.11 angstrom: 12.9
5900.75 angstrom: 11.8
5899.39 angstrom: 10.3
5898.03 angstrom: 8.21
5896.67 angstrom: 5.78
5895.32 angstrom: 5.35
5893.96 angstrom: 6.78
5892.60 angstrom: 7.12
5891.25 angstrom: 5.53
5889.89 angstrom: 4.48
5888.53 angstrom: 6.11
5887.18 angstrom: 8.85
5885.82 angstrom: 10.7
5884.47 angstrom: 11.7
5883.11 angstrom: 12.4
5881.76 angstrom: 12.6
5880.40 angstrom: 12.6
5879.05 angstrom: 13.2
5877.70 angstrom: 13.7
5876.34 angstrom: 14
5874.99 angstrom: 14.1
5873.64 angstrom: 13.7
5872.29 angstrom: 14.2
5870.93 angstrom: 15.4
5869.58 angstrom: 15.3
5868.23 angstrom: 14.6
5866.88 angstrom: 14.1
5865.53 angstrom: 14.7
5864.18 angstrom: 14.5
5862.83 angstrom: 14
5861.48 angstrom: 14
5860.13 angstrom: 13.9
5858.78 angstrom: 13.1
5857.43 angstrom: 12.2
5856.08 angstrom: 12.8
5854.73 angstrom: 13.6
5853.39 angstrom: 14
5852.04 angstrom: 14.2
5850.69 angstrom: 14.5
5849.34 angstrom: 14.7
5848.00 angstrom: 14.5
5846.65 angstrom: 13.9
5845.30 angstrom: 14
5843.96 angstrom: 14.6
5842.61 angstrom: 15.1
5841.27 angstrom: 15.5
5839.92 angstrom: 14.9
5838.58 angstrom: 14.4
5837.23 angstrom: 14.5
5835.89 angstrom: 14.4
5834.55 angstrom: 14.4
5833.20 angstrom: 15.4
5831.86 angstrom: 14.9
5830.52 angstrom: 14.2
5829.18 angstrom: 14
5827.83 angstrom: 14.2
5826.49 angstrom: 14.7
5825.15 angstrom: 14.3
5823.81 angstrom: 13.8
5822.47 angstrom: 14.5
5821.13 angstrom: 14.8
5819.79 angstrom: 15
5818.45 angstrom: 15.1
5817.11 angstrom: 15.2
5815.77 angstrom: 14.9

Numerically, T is 7.0 angstrom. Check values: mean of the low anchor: 13.8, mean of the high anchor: 14.9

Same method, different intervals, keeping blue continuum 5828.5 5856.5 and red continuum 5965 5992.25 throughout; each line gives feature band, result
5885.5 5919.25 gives 8.86 angstrom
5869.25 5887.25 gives 1.72 angstrom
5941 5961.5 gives 0.13 angstrom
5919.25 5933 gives 0.22 angstrom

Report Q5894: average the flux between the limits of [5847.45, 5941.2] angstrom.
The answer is 12.9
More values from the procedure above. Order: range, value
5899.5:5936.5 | 13.9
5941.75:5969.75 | 14.7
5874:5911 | 10.8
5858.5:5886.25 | 13.7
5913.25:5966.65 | 14.5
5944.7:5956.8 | 14.6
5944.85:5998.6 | 14.8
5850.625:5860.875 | 13.5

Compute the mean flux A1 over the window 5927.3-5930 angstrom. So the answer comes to 14.3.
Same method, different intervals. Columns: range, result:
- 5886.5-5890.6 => 6.47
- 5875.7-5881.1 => 13.4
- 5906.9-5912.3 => 14.1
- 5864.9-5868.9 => 14.5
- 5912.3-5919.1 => 13.5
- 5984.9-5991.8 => 15.1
